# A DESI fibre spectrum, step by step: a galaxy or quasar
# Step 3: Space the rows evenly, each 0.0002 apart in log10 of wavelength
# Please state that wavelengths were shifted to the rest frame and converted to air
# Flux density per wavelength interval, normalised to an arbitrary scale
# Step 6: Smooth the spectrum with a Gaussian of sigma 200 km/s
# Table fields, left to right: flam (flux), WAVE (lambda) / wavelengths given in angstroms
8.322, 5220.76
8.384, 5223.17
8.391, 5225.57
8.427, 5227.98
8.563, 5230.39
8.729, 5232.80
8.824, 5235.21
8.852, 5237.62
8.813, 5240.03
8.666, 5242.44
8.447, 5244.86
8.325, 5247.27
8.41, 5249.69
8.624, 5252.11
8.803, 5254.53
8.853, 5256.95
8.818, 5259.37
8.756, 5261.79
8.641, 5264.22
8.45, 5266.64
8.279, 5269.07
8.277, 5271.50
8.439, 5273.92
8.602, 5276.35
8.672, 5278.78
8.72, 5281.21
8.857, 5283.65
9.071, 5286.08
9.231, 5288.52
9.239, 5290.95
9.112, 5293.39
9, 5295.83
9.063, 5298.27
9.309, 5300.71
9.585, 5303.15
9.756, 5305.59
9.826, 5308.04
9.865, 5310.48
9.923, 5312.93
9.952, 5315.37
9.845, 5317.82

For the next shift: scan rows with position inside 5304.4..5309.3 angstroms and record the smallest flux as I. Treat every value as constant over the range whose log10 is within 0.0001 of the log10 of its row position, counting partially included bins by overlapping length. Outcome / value 9.756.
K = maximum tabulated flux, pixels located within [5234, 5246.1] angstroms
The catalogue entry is 8.852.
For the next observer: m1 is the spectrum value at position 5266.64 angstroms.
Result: 8.45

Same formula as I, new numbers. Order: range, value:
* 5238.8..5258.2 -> 8.325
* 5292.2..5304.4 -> 9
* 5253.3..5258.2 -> 8.803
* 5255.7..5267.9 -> 8.45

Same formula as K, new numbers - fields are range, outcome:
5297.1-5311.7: 9.865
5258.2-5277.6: 8.818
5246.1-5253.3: 8.624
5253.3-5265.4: 8.853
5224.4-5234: 8.729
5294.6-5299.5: 9.063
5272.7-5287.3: 9.071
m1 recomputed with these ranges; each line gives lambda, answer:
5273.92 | 8.439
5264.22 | 8.641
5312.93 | 9.923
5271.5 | 8.277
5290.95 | 9.239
